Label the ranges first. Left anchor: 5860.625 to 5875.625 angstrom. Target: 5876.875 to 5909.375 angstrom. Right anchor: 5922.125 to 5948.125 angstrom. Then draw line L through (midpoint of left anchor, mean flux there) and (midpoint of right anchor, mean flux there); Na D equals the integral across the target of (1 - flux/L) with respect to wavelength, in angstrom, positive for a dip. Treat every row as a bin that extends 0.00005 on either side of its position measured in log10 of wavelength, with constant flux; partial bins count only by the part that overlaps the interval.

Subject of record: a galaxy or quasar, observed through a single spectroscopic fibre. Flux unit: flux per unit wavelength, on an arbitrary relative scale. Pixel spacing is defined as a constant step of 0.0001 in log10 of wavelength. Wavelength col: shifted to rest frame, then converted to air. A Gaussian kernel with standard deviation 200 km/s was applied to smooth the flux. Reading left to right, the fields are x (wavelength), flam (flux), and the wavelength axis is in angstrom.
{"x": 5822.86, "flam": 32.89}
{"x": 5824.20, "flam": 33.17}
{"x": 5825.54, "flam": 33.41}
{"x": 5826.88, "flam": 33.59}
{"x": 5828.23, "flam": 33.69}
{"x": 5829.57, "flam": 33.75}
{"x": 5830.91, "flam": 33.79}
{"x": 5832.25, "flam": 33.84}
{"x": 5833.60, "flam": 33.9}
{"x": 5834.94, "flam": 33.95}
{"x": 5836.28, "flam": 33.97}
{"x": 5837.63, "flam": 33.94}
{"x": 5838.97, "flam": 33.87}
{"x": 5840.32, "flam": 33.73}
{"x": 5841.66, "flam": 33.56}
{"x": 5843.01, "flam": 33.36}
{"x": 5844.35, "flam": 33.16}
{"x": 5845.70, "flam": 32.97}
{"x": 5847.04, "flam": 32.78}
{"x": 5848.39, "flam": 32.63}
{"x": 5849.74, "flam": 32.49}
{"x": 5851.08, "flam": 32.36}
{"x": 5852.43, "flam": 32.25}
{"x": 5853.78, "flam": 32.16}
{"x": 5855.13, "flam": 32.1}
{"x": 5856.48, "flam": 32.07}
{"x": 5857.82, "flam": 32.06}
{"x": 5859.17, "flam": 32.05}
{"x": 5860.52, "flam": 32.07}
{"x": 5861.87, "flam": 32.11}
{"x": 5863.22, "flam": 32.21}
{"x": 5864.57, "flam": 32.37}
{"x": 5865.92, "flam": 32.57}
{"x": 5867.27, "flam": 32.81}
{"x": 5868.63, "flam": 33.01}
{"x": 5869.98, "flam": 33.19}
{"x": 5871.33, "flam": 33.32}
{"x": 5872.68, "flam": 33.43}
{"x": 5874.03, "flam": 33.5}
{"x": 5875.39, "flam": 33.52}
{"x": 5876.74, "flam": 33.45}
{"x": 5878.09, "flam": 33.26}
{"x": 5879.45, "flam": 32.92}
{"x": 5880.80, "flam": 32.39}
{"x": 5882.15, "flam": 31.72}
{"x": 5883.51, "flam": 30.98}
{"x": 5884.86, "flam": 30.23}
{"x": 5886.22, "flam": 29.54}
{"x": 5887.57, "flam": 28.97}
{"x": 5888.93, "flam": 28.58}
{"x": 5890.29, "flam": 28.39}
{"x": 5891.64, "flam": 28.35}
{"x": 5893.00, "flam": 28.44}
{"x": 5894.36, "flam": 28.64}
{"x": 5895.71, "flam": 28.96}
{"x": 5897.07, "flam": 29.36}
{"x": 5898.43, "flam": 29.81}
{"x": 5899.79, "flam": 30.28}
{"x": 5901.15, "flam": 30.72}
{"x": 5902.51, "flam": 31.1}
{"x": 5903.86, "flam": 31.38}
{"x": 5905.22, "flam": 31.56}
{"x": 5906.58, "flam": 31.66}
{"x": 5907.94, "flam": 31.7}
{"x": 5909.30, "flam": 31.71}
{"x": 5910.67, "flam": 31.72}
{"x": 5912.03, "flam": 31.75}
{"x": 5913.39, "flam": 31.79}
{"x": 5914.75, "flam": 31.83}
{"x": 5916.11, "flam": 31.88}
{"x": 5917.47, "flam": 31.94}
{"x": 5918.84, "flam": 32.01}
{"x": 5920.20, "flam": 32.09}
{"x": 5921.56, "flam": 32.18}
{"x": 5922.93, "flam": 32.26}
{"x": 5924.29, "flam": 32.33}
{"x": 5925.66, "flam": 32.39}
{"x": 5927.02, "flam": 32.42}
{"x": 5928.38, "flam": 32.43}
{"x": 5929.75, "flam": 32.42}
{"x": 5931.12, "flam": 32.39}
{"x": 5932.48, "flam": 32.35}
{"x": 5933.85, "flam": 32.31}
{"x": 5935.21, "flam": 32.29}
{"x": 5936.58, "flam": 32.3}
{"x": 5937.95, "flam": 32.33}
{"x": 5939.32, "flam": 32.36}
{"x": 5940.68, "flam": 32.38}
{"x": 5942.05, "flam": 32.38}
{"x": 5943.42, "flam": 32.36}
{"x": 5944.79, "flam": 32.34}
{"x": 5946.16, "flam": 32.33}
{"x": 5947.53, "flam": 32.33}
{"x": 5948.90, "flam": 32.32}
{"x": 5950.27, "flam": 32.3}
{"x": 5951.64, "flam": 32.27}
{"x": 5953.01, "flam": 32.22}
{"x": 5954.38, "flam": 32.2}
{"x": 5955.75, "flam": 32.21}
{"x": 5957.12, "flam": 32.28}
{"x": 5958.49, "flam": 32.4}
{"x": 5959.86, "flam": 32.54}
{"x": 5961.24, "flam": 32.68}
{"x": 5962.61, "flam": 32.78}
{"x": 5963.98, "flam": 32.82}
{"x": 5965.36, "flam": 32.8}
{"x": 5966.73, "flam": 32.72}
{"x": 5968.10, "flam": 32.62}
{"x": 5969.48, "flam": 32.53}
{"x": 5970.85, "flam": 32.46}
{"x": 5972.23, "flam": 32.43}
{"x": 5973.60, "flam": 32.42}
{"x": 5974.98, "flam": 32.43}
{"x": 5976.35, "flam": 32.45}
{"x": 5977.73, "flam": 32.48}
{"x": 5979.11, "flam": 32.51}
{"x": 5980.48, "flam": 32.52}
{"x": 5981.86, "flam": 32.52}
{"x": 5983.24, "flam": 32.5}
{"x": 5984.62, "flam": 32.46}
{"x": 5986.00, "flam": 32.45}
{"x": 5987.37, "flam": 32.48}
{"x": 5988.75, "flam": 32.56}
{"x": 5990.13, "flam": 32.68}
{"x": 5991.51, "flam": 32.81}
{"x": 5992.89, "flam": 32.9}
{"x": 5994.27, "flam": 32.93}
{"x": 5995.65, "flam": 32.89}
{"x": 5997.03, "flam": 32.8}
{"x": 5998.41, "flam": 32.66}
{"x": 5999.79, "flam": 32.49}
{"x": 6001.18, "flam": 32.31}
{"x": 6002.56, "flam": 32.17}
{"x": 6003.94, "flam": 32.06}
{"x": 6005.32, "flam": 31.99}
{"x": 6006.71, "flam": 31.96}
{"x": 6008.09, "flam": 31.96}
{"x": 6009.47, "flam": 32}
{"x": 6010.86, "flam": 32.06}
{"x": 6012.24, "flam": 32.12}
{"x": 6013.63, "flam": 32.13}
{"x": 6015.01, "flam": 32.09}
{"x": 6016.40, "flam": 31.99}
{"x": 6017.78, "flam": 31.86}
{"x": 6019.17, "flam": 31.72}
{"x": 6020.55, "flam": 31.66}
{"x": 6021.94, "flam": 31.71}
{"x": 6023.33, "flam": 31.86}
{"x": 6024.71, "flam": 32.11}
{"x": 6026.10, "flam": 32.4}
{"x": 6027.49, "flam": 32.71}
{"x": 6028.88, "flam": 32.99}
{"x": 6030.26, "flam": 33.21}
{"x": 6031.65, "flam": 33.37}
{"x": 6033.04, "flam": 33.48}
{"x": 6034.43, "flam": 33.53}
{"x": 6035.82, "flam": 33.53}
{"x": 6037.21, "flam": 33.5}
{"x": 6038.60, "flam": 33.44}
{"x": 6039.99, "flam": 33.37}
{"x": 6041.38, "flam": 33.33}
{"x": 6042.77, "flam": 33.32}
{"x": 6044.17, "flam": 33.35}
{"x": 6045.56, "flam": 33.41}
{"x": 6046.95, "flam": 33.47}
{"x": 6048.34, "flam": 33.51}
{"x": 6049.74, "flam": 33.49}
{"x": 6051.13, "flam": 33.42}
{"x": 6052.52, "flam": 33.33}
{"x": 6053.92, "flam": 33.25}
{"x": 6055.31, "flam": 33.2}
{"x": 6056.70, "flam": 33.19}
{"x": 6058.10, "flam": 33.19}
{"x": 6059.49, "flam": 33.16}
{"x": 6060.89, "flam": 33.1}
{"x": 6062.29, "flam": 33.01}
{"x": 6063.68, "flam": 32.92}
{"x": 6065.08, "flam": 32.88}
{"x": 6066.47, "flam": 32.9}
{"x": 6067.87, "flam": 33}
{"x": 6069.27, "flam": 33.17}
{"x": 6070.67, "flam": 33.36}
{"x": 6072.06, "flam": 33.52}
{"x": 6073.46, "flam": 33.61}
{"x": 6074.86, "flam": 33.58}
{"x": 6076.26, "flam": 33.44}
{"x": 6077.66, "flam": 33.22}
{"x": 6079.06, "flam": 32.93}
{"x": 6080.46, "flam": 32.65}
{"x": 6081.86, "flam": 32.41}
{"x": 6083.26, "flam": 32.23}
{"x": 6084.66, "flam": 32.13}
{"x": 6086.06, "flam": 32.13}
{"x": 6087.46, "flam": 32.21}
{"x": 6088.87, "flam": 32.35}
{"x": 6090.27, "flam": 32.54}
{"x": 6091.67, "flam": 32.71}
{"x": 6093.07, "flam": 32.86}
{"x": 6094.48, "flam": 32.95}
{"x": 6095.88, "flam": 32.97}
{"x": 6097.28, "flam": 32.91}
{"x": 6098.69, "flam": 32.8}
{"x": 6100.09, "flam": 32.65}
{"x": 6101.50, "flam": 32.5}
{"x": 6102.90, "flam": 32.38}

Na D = 2.18 angstrom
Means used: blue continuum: 32.8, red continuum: 32.3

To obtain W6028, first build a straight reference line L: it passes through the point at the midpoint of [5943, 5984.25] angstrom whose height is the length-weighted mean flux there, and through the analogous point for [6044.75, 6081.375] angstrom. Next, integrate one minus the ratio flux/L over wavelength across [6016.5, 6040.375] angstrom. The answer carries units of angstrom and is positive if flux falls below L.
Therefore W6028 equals 0.2 angstrom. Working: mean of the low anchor 32.5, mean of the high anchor 33.2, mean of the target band 32.7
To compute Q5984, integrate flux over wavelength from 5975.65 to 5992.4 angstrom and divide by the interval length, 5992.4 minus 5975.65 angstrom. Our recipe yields 32.5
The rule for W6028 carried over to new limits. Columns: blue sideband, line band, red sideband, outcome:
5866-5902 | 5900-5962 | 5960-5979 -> -0.4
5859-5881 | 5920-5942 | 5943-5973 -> 0.2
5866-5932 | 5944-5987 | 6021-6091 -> -0.4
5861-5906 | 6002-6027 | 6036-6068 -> 0.6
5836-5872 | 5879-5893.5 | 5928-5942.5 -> 1.1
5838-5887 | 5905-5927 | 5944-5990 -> 0.4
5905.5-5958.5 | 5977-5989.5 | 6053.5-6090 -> 0.0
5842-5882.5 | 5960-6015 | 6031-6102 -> 0.8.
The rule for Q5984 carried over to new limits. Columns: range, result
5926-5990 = 32.4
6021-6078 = 33.2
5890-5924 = 30.9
